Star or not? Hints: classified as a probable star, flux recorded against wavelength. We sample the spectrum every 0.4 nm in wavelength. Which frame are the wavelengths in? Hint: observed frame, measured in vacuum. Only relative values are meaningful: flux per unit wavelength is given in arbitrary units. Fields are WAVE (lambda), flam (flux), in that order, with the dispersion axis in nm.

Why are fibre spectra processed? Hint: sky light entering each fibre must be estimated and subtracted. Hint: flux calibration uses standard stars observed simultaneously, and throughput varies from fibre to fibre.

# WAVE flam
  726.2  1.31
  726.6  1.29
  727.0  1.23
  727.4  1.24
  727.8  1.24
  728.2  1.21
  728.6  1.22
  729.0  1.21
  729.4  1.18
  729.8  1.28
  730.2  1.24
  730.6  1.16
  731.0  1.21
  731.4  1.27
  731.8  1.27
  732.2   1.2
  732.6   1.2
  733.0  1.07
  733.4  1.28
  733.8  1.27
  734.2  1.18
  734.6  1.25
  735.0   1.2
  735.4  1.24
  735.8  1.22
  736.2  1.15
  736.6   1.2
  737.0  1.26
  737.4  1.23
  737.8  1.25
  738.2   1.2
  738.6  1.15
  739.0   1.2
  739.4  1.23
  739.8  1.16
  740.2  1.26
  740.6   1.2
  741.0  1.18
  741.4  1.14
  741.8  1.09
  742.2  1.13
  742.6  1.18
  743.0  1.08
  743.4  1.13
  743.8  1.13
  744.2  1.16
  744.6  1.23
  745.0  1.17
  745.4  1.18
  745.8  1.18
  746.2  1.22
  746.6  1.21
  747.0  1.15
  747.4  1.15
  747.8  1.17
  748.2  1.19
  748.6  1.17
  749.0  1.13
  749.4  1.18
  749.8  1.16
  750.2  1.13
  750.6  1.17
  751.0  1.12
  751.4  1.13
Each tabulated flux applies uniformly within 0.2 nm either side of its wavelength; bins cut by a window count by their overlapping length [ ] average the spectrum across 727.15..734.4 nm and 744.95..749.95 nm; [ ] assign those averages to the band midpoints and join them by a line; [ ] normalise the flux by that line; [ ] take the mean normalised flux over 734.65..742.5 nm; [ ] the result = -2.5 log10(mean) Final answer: 0.00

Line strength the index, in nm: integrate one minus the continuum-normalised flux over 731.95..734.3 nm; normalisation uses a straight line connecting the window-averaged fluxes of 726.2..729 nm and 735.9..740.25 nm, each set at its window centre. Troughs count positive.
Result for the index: 0.04 nm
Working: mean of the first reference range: 1.24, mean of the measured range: 1.2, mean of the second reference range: 1.21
